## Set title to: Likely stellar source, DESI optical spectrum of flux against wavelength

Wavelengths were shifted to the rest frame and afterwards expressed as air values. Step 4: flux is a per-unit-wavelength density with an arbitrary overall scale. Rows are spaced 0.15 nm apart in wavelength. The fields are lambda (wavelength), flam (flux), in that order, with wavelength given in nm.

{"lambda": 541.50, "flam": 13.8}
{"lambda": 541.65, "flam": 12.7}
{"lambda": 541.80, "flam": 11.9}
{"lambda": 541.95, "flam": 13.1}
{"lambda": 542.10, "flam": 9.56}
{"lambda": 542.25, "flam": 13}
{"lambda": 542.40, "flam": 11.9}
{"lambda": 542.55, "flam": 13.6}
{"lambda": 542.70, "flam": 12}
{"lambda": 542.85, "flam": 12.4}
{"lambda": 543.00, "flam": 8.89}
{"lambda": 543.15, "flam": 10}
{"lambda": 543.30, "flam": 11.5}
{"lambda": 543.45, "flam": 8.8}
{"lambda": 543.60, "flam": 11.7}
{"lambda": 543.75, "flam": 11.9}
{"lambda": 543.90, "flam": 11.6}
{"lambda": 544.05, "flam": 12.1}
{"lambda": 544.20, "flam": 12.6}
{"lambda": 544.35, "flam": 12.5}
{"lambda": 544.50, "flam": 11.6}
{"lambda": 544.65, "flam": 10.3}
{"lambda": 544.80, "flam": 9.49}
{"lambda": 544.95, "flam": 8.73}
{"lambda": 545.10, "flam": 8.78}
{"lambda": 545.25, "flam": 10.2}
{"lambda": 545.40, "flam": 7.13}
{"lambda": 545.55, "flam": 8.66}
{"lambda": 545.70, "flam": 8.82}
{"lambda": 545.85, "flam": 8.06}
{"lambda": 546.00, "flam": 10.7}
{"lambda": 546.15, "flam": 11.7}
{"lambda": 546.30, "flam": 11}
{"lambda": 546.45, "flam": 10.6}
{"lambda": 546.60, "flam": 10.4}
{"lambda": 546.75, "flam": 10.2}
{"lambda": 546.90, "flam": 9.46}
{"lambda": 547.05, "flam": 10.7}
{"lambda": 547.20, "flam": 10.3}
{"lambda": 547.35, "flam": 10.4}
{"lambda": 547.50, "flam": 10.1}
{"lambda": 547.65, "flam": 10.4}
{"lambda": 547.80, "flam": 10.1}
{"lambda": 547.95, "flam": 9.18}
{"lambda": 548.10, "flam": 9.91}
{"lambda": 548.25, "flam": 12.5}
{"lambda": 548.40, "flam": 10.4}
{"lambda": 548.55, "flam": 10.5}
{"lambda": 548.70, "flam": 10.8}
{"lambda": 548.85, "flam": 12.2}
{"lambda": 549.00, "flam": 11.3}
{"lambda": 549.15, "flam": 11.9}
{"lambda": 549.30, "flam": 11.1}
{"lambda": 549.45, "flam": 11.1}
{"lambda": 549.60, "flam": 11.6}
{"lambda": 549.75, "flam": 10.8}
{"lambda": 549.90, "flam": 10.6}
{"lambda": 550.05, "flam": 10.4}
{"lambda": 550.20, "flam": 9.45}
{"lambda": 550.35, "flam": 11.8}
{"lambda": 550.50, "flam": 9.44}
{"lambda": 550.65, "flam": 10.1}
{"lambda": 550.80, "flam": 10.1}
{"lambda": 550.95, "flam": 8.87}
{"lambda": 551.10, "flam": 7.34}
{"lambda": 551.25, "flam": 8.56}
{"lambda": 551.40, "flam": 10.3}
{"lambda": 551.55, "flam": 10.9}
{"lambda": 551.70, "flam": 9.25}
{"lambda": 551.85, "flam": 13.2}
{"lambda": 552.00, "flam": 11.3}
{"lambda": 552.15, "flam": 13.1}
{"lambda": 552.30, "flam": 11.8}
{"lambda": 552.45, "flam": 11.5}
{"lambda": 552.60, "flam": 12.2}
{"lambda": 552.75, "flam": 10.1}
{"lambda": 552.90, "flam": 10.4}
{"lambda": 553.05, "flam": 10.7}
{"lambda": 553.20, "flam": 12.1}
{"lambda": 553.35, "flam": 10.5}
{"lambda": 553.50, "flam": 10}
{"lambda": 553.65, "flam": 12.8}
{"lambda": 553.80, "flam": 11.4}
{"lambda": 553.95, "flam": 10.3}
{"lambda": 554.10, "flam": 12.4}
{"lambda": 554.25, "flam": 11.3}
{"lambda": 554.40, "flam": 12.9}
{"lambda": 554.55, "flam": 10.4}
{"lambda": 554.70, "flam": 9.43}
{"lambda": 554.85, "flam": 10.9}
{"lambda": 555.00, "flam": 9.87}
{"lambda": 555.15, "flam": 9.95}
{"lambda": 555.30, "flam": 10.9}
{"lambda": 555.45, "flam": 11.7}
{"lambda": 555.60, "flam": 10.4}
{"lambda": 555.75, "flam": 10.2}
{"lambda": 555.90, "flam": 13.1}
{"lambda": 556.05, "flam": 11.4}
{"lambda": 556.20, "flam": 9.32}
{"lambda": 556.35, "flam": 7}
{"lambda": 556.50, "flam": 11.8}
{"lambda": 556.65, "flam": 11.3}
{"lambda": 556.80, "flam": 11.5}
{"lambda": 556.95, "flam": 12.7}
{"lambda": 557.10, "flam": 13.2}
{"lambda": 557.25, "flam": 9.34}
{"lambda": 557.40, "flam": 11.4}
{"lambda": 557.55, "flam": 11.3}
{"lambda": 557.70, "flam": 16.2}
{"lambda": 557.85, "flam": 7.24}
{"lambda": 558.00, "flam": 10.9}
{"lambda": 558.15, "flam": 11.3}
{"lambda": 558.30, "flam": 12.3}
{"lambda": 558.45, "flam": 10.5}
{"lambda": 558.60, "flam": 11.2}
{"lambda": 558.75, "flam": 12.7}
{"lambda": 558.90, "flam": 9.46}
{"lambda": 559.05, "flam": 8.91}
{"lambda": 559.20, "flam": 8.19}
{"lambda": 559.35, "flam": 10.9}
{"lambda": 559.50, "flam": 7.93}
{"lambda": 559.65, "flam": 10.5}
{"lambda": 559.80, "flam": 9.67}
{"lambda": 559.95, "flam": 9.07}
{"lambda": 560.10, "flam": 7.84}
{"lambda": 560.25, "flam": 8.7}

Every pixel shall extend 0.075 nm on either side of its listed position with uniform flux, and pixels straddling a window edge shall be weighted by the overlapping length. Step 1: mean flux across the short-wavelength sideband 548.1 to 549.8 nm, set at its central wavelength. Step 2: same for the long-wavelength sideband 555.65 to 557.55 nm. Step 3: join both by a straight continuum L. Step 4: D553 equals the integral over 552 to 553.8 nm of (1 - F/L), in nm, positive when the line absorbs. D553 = -0.04 nm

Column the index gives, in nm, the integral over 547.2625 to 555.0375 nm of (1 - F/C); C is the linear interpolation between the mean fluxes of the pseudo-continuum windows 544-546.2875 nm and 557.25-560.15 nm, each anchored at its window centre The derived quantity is -0.416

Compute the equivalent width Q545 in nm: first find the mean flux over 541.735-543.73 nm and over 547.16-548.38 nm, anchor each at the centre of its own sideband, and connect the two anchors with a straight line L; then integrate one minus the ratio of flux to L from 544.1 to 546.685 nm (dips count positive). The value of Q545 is 0.18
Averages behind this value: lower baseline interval 11.4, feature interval 10.1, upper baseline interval 10.4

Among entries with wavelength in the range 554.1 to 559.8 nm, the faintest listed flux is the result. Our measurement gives 7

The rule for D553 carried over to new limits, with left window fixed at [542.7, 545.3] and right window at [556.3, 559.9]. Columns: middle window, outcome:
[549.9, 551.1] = 0.10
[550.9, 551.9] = 0.10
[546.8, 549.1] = 0.05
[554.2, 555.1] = 0.00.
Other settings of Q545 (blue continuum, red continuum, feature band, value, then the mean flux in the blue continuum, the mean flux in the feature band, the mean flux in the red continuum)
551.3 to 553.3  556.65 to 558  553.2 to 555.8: 0.100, 11.3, 10.9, 11.6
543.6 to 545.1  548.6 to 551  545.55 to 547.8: 0.164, 11.1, 10.1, 10.7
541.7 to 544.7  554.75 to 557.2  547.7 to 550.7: 0.134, 11.6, 10.8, 10.9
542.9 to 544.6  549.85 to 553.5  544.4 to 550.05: 0.305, 11.2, 10.3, 10.6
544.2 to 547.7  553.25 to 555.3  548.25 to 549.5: -0.105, 10.1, 11.2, 10.9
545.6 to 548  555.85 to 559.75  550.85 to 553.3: -0.061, 10.1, 10.7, 10.8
